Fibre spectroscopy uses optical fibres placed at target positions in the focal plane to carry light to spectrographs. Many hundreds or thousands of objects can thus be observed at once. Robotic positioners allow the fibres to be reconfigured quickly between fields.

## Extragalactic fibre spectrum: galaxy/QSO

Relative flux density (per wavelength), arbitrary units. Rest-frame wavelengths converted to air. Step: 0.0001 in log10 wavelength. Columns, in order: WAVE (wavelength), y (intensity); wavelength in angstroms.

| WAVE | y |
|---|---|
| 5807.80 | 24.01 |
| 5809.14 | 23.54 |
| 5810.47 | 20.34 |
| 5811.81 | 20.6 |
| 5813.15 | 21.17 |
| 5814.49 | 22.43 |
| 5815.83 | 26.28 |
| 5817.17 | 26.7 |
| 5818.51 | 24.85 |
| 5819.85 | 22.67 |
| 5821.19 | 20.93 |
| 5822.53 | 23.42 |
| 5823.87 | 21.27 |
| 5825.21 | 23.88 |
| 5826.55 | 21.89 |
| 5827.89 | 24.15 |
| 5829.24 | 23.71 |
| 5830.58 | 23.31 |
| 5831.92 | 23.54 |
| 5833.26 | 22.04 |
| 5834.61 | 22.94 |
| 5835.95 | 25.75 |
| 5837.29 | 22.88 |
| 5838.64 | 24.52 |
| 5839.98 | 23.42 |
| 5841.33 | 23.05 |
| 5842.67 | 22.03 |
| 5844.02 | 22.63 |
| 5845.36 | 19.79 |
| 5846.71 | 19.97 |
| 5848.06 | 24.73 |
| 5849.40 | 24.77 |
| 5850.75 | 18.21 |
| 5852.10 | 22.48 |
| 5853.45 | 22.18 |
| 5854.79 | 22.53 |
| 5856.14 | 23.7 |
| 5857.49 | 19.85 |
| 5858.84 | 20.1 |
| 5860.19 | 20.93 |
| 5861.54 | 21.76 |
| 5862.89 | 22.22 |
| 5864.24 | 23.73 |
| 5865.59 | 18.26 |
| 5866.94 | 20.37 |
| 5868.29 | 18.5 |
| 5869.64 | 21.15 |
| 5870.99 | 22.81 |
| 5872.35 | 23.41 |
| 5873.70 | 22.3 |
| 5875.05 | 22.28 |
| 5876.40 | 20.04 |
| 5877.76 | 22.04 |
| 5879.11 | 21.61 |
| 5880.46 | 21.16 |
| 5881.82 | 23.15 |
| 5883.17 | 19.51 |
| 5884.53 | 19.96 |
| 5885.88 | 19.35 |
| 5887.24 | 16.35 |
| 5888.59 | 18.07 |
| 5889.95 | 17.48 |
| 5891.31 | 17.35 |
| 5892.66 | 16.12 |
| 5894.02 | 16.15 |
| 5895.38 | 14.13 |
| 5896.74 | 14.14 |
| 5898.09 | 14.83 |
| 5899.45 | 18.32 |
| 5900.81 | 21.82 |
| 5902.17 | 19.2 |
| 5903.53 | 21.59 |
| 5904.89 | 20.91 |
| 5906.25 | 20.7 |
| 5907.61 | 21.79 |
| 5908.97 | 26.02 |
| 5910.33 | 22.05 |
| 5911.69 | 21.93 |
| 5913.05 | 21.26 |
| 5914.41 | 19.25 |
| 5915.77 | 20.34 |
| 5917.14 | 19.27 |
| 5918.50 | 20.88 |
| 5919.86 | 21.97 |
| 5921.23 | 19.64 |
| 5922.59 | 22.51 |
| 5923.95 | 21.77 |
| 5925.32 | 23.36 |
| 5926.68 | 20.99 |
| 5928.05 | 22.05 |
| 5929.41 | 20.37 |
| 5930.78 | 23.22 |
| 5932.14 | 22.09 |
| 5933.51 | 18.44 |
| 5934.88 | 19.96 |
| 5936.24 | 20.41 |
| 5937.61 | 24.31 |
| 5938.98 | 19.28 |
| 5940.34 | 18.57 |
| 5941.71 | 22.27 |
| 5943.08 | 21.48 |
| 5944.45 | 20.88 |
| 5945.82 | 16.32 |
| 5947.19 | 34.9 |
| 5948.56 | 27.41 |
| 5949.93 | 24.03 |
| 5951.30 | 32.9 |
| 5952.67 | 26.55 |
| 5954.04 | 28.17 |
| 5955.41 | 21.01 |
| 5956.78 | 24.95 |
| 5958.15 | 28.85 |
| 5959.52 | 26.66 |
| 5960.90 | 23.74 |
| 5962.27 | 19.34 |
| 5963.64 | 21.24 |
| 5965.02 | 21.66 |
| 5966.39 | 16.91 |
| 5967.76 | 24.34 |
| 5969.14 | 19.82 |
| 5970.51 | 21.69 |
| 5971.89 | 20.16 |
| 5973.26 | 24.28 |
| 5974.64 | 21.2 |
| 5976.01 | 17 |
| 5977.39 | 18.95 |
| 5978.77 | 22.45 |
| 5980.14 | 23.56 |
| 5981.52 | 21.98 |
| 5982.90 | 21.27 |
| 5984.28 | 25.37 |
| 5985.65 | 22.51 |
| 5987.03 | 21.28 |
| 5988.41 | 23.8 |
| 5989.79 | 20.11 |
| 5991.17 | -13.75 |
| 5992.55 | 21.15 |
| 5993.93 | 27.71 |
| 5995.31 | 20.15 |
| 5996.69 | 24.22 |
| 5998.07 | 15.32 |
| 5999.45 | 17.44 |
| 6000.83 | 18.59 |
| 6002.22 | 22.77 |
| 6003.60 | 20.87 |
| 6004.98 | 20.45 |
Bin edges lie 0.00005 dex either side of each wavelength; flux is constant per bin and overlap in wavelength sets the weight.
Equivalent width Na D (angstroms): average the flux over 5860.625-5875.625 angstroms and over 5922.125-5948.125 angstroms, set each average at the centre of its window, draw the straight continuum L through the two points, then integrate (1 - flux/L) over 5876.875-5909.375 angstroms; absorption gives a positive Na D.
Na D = 3.7 angstroms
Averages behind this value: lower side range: 21.5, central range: 19.2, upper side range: 21.8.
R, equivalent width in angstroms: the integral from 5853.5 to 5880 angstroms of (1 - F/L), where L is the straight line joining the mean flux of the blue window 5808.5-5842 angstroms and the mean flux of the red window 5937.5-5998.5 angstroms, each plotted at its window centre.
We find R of 1.6 angstroms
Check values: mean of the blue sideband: 23.2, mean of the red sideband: 21.9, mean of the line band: 21.5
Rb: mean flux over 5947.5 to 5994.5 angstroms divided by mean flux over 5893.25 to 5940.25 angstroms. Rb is 1.1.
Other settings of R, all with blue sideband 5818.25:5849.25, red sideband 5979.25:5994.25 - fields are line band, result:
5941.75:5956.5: -3.6 angstroms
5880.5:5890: 1.0 angstroms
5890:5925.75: 2.3 angstroms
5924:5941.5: -0.4 angstroms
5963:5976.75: -0.7 angstroms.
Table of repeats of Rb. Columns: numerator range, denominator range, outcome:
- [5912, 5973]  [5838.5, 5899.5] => 1.10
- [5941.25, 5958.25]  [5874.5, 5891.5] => 1.27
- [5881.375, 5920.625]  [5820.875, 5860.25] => 0.86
